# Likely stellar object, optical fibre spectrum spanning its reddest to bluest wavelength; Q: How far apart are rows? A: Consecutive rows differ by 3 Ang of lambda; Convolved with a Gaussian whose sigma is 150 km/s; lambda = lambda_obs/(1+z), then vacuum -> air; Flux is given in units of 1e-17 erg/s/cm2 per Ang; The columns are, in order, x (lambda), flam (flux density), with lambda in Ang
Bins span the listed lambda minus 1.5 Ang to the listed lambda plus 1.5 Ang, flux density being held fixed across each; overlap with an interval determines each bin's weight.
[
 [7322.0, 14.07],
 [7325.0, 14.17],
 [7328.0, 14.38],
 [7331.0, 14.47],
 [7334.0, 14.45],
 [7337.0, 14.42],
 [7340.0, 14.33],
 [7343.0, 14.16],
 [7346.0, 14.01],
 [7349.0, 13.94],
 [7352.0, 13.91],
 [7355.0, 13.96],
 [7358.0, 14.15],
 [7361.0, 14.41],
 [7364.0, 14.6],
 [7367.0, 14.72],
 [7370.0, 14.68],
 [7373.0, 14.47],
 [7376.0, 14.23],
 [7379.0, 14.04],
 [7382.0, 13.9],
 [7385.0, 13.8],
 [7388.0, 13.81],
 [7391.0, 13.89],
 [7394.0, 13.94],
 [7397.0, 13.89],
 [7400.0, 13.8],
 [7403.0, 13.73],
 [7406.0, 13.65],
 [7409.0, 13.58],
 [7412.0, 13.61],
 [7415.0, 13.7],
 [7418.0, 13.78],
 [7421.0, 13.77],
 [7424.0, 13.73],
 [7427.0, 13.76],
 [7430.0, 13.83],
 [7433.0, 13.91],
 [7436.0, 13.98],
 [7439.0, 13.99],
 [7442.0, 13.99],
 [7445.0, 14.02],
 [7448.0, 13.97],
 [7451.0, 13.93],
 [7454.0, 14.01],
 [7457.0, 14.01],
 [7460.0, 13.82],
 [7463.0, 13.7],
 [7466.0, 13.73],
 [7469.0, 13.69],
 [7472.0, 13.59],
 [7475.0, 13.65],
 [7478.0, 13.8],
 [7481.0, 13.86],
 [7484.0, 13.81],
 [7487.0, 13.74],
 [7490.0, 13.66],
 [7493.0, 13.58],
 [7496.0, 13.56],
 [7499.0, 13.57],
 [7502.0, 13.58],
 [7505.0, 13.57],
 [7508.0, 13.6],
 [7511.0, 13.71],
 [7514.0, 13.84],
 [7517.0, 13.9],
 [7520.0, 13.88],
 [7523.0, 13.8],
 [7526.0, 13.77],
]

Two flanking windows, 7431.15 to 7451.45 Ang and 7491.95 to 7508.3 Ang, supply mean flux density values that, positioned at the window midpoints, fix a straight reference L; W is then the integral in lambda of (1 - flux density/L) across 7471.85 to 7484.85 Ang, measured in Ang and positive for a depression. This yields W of -0.03 Ang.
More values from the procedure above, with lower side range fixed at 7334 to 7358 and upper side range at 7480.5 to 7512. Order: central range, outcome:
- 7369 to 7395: -0.1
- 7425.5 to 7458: -0.3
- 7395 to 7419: 0.4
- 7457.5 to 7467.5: 0.0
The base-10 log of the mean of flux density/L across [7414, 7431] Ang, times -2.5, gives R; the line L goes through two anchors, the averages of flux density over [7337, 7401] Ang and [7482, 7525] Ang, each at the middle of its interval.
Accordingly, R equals 0.016 mag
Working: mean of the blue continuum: 14.1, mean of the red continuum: 13.7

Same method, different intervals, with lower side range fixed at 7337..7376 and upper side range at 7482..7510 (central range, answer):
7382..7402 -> 0.02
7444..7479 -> 0.00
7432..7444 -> -0.01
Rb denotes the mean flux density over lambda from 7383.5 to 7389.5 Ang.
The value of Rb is 13.8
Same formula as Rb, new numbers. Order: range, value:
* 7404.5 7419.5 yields 13.7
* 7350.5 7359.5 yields 14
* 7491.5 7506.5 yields 13.6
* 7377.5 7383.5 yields 14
